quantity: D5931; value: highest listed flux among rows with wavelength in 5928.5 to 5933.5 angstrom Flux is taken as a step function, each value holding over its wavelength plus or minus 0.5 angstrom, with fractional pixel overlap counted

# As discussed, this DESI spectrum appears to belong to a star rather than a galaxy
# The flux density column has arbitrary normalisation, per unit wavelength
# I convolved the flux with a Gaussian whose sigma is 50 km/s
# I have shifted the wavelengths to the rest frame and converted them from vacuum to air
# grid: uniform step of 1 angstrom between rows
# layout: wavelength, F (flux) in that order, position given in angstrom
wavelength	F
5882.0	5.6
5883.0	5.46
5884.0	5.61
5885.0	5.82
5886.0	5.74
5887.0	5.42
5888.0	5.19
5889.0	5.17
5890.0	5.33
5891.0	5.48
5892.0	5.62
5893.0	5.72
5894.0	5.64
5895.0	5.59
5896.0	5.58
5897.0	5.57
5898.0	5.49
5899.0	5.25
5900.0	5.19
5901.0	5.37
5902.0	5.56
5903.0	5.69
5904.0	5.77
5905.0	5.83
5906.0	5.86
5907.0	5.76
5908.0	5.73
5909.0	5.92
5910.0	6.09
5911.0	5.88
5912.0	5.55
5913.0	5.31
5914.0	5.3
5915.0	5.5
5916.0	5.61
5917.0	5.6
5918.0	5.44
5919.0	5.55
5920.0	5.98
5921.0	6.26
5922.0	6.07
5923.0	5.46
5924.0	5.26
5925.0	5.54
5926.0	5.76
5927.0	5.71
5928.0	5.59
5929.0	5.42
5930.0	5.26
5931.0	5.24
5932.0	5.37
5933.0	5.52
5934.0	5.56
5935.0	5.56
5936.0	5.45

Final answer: 5.52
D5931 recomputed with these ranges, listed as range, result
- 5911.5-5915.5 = 5.55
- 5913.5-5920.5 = 5.98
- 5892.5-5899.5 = 5.72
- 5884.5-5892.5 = 5.82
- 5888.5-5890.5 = 5.33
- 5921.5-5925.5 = 6.07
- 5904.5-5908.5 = 5.86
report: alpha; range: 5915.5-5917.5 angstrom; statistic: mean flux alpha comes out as 5.61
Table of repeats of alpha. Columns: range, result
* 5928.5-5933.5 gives 5.36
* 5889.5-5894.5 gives 5.56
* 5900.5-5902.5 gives 5.46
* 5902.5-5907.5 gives 5.78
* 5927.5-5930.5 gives 5.42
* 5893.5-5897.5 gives 5.6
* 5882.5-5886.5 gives 5.66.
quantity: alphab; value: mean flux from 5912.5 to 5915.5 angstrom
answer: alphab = 5.37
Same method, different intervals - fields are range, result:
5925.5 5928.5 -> 5.69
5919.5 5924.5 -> 5.81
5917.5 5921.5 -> 5.81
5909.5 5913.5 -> 5.71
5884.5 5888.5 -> 5.54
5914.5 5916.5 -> 5.55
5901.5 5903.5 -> 5.62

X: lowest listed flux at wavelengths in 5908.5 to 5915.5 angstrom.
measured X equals 5.3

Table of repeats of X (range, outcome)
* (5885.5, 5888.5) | 5.19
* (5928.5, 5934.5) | 5.24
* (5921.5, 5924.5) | 5.26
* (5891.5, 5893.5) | 5.62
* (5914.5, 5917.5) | 5.5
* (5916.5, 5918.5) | 5.44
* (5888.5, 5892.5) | 5.17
